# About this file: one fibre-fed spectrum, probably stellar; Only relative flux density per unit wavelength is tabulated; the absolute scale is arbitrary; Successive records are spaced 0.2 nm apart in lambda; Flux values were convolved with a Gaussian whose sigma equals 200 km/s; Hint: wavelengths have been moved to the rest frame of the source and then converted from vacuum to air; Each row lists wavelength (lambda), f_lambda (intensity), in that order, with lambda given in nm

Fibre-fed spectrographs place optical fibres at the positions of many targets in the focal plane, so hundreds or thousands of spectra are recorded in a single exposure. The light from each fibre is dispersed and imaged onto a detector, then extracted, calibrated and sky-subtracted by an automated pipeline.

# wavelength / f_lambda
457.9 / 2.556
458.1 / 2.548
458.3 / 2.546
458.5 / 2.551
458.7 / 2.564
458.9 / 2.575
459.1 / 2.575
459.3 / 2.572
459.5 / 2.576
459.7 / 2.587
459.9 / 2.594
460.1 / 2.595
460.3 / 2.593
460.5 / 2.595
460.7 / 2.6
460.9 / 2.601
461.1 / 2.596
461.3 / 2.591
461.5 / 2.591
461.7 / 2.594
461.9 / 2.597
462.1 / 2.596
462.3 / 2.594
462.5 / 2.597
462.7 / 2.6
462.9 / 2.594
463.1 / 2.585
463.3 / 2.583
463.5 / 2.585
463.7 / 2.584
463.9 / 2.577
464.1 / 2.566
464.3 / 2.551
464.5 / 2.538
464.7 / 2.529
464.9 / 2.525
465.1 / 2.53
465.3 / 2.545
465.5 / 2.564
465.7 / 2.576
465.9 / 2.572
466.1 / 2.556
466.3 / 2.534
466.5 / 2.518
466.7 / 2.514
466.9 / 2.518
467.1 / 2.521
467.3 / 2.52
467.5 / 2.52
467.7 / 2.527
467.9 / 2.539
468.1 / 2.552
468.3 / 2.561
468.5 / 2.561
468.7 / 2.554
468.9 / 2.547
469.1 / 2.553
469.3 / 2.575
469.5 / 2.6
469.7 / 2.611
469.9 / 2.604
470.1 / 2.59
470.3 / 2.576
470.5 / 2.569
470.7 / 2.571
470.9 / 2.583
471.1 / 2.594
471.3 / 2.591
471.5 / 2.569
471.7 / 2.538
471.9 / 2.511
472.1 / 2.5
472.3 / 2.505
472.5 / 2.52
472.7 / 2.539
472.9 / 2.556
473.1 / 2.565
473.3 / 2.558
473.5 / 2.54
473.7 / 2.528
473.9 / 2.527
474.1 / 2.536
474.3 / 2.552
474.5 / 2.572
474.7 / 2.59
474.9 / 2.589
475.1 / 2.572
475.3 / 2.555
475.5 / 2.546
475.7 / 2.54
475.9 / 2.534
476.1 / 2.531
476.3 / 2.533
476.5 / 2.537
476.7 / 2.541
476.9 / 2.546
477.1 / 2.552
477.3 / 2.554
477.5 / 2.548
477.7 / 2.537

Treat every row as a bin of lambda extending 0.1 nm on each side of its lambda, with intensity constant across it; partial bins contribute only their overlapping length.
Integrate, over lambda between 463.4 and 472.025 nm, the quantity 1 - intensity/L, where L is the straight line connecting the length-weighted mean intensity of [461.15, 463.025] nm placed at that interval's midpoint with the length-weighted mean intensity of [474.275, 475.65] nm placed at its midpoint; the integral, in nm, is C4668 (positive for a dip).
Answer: 0.090 nm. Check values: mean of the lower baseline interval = 2.59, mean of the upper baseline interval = 2.57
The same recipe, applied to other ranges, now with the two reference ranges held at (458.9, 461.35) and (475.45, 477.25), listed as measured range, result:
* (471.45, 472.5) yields 0.013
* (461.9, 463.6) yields -0.007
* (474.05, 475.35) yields -0.012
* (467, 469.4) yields 0.019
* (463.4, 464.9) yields 0.010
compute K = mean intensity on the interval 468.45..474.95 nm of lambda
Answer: 2.56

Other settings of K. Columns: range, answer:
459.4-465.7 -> 2.58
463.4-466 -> 2.56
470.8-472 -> 2.56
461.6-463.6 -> 2.59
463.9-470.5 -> 2.55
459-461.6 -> 2.59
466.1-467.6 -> 2.52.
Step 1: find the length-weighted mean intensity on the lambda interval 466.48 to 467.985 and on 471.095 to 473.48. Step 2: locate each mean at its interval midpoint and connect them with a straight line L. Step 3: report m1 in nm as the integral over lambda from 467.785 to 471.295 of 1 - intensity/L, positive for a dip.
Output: -0.06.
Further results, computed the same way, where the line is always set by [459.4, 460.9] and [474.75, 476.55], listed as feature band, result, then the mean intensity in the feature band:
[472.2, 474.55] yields 0.014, 2.54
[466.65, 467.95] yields 0.025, 2.52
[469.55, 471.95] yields -0.013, 2.58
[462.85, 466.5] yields 0.029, 2.56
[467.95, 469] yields 0.006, 2.55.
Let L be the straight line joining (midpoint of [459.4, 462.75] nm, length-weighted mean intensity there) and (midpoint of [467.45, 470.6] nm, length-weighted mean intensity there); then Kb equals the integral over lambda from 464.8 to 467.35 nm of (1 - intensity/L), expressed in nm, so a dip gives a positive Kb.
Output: 0.04 nm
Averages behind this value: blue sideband 2.59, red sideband 2.57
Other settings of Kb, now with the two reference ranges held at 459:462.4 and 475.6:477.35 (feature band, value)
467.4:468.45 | 0.011 nm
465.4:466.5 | 0.008 nm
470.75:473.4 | 0.006 nm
